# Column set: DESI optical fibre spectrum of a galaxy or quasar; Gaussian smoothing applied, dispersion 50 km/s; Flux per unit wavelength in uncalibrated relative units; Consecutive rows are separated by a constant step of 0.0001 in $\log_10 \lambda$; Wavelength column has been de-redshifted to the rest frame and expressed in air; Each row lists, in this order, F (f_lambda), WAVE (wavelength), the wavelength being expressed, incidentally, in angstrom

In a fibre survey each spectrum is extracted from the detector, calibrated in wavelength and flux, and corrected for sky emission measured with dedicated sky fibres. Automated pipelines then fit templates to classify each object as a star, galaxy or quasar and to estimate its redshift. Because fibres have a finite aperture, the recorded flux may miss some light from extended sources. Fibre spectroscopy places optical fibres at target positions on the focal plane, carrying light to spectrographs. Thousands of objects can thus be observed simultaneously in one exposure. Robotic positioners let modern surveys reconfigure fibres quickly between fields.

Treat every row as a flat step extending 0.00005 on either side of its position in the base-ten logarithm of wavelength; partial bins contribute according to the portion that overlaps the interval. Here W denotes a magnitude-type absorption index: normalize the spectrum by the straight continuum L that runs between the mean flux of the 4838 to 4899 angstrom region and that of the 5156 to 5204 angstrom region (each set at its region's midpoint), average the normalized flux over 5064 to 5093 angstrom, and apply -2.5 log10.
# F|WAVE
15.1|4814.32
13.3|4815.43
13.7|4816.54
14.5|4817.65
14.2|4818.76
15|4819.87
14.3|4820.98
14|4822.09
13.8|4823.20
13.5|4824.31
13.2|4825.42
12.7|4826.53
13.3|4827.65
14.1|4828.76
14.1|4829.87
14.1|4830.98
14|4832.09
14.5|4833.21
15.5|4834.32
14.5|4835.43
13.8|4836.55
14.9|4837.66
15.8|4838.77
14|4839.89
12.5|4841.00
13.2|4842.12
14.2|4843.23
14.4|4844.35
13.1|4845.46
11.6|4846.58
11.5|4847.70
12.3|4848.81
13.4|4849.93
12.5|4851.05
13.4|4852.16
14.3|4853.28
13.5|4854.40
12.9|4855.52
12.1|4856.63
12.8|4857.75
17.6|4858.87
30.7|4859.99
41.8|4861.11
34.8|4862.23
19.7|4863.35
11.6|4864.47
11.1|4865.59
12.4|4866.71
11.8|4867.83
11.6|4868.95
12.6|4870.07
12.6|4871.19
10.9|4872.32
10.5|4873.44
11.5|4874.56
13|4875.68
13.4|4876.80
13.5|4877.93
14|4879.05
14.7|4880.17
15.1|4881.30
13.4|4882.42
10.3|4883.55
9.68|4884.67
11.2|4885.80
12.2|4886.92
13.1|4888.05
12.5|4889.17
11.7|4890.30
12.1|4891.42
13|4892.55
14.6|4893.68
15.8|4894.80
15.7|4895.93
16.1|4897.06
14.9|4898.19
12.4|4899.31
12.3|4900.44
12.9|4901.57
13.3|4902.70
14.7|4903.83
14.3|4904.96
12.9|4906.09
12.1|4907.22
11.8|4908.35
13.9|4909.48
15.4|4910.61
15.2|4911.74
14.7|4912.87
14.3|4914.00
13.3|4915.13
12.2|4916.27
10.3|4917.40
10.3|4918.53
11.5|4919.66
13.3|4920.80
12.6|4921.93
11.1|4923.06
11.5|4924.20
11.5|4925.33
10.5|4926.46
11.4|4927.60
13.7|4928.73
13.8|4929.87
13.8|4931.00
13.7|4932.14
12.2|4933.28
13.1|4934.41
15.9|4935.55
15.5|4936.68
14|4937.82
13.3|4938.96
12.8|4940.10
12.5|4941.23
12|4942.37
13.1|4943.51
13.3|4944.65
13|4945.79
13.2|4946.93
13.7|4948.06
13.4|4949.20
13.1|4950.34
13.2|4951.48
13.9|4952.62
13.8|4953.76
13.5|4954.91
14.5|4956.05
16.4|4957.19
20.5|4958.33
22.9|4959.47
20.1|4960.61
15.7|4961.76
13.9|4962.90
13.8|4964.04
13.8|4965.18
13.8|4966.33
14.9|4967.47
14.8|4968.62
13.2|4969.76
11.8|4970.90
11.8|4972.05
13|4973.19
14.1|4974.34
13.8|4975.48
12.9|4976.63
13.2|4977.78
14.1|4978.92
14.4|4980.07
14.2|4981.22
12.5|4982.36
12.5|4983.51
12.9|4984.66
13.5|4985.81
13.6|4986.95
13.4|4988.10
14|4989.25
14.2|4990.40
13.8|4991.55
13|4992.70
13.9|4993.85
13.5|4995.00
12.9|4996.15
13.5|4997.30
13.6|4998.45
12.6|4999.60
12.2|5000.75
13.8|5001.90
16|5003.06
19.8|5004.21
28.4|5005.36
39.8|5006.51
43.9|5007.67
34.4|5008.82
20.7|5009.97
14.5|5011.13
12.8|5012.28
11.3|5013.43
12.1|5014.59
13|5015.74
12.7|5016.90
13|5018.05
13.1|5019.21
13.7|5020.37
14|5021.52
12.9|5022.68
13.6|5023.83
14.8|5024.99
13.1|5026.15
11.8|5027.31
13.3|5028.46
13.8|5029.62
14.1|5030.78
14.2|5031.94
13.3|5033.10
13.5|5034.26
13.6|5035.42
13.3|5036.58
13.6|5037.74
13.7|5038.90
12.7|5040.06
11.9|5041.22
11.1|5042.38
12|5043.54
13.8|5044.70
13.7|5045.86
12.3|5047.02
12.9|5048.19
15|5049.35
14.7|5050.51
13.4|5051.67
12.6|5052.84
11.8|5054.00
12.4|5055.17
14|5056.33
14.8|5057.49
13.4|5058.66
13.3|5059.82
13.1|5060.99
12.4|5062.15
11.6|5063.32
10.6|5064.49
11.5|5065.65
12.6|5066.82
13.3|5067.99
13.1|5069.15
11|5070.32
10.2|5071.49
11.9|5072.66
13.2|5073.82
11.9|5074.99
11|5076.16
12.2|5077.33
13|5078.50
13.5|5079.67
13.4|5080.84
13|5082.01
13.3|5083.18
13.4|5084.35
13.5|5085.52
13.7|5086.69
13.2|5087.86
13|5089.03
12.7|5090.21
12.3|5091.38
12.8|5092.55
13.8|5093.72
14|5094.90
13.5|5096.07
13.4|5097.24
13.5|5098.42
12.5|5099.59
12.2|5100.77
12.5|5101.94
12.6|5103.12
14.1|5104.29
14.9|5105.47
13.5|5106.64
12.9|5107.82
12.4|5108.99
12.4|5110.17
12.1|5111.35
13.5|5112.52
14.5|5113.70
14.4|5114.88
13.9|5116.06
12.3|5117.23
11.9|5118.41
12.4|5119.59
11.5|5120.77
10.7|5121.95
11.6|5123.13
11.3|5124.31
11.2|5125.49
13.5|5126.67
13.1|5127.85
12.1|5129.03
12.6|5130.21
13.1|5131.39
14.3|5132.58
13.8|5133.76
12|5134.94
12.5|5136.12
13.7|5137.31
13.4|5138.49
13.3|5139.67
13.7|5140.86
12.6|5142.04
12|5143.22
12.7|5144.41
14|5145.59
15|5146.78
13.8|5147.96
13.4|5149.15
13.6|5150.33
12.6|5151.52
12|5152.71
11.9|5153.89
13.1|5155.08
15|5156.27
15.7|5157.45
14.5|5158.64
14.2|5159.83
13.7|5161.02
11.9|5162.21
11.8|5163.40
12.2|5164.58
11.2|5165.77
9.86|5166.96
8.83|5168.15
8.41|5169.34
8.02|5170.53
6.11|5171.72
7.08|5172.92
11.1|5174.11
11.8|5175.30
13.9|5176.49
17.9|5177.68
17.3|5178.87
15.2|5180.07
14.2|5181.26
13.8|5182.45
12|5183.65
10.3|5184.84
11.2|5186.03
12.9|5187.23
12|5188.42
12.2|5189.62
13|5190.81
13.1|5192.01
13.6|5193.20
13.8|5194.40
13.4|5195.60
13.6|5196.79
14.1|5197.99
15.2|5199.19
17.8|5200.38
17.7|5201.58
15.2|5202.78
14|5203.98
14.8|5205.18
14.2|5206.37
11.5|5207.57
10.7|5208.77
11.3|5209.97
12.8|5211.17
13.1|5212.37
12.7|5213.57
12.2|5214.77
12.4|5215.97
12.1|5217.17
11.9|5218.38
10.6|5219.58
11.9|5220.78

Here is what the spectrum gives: 0.07 mag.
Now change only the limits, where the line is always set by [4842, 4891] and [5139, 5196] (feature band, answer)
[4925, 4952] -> 0.06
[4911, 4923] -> 0.11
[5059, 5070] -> 0.07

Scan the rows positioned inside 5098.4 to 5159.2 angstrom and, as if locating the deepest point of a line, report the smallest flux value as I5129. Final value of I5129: 10.7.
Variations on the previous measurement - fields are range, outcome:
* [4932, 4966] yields 12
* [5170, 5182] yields 6.11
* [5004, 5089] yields 10.2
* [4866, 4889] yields 9.68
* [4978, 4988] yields 12.5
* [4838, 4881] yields 10.5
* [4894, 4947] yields 10.3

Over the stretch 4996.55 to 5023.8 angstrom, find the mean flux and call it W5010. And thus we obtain 17.8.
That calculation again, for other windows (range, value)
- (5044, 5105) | 12.9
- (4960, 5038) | 15.1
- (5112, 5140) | 12.8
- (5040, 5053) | 13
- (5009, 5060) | 13.6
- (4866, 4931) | 12.8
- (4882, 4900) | 13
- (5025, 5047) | 13.2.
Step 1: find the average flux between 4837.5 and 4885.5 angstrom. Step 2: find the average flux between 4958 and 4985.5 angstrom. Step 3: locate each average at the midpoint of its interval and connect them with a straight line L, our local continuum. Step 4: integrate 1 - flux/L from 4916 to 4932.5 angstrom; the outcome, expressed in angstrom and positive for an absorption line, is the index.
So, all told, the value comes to 2.81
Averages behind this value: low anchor 14.6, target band 12.1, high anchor 14.5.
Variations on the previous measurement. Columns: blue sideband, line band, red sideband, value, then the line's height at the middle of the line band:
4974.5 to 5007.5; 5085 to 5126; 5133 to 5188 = 2.1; 13.6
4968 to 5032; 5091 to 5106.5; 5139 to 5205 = 0.8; 14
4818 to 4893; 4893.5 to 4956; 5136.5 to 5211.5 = 3.1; 14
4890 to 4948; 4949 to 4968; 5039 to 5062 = -3.2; 13.2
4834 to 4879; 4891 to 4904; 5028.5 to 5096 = 0.5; 14.5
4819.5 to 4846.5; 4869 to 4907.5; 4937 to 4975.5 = 3.0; 14.1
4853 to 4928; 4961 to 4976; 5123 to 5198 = -0.2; 13.6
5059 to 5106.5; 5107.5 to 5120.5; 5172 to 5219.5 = 0.0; 12.9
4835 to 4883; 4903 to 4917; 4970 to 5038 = 1.2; 15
